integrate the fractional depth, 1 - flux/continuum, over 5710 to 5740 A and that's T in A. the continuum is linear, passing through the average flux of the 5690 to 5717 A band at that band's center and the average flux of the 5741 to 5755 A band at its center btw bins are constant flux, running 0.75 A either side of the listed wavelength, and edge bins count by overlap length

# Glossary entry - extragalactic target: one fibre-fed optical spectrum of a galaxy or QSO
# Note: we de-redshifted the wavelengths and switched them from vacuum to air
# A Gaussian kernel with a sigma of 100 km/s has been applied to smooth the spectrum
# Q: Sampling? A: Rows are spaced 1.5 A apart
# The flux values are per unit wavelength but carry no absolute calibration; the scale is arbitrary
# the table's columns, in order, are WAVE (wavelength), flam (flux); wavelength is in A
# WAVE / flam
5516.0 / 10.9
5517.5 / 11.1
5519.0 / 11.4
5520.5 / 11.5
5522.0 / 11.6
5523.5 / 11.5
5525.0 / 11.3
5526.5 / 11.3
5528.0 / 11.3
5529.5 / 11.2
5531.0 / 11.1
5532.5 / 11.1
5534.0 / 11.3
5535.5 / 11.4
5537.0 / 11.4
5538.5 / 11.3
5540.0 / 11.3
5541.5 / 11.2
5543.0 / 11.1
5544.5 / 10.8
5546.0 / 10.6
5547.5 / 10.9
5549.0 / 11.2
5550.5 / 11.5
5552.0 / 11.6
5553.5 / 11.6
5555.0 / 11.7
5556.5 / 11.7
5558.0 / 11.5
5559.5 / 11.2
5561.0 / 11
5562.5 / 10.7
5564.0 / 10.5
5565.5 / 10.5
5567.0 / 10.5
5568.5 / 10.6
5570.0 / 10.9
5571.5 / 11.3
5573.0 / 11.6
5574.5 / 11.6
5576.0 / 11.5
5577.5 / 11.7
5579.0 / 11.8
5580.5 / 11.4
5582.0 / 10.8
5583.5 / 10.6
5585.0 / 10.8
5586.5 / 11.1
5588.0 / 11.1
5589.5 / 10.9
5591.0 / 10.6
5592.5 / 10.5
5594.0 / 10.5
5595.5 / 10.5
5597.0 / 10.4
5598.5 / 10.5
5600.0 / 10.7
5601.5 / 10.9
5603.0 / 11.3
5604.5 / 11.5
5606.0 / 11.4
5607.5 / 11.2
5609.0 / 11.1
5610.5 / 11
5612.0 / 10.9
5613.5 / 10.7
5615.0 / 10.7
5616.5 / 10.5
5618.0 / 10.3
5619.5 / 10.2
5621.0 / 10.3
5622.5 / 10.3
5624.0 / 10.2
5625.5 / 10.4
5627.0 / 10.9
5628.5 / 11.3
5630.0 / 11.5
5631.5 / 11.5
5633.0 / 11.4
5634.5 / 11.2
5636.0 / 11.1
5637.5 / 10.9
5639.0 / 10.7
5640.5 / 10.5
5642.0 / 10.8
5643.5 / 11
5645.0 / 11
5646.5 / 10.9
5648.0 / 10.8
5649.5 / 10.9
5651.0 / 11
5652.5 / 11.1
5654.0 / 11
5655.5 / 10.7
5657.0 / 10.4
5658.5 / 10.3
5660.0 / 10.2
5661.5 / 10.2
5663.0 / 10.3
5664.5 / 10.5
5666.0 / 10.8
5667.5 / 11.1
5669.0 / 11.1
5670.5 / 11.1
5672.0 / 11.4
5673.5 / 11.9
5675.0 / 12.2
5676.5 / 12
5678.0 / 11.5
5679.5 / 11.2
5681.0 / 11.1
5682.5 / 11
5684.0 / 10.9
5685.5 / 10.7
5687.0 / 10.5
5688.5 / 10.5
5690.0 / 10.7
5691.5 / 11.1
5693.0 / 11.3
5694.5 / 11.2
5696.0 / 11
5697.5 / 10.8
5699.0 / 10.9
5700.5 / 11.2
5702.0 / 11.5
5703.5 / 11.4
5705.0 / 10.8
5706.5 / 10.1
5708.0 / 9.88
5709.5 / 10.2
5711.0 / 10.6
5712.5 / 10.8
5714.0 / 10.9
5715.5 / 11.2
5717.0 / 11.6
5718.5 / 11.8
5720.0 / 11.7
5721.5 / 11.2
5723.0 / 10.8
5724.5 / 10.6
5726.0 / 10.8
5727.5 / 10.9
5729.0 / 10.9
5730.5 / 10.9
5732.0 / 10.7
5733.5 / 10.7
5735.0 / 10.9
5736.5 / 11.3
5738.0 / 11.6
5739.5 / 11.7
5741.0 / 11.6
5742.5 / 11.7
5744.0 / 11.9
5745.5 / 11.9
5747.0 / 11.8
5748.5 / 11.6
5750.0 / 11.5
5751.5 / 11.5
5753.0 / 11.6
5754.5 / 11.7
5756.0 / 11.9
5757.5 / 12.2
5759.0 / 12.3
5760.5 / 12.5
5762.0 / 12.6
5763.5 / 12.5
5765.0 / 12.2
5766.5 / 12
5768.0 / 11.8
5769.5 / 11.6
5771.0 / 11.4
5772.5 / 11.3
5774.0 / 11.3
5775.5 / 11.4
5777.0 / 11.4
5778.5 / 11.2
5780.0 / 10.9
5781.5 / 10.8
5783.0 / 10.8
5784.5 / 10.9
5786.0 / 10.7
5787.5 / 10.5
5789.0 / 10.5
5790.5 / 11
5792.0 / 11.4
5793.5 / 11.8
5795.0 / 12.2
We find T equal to 0.55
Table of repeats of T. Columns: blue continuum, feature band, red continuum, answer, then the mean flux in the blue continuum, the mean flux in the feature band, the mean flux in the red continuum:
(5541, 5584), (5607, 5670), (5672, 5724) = 1.8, 11.2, 10.8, 11.1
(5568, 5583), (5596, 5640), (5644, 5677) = 1.1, 11.3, 10.9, 10.9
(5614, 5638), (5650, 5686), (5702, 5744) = -0.3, 10.8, 11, 11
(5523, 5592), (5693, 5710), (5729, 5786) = 0.9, 11.2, 10.8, 11.5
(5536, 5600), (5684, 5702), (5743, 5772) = 1.1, 11.1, 10.9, 11.9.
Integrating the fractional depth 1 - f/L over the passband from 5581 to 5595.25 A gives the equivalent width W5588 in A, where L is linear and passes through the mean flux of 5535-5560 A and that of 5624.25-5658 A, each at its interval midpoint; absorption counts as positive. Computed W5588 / 0.5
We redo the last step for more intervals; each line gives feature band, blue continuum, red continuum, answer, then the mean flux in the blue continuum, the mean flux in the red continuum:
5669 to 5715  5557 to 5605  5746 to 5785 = 1.46 A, 11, 11.6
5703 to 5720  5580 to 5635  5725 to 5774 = 0.78 A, 10.8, 11.6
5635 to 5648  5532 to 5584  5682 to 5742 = 0.24 A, 11.2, 11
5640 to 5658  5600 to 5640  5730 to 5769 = 0.39 A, 10.9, 11.7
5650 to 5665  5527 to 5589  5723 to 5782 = 1.01 A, 11.2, 11.5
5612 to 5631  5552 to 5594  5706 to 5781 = 0.93 A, 11.1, 11.4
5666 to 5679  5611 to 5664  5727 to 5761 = -0.57 A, 10.7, 11.5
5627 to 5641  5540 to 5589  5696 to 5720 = -0.10 A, 11.1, 10.9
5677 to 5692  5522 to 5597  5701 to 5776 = 0.49 A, 11.1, 11.4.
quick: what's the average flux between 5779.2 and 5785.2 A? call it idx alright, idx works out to 10.9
